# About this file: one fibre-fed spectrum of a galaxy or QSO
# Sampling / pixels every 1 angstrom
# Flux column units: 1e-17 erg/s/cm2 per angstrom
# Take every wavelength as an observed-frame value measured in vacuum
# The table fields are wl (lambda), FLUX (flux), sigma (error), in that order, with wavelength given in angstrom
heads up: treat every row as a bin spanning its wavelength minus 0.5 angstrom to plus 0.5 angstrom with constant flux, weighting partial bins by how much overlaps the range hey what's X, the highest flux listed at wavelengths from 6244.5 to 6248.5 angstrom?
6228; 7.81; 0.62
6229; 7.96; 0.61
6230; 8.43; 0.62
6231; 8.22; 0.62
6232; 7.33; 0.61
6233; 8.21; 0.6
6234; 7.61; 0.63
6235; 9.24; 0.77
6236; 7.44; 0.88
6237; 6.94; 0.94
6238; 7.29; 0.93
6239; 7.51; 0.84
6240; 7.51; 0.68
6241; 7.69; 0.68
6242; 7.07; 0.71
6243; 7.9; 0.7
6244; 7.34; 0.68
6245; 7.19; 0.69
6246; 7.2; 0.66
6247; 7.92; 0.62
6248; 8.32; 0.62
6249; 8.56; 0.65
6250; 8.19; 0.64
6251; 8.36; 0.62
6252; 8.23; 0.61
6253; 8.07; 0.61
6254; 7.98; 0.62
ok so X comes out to 8.32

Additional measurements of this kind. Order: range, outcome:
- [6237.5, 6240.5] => 7.51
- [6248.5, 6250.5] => 8.56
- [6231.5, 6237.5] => 9.24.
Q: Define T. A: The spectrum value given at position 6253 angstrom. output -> 8.07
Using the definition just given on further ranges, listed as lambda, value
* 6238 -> 7.29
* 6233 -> 8.21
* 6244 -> 7.34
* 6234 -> 7.61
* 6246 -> 7.2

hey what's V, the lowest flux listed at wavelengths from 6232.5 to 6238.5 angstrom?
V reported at 6.94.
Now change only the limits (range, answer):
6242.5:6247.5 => 7.19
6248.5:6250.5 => 8.19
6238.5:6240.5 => 7.51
